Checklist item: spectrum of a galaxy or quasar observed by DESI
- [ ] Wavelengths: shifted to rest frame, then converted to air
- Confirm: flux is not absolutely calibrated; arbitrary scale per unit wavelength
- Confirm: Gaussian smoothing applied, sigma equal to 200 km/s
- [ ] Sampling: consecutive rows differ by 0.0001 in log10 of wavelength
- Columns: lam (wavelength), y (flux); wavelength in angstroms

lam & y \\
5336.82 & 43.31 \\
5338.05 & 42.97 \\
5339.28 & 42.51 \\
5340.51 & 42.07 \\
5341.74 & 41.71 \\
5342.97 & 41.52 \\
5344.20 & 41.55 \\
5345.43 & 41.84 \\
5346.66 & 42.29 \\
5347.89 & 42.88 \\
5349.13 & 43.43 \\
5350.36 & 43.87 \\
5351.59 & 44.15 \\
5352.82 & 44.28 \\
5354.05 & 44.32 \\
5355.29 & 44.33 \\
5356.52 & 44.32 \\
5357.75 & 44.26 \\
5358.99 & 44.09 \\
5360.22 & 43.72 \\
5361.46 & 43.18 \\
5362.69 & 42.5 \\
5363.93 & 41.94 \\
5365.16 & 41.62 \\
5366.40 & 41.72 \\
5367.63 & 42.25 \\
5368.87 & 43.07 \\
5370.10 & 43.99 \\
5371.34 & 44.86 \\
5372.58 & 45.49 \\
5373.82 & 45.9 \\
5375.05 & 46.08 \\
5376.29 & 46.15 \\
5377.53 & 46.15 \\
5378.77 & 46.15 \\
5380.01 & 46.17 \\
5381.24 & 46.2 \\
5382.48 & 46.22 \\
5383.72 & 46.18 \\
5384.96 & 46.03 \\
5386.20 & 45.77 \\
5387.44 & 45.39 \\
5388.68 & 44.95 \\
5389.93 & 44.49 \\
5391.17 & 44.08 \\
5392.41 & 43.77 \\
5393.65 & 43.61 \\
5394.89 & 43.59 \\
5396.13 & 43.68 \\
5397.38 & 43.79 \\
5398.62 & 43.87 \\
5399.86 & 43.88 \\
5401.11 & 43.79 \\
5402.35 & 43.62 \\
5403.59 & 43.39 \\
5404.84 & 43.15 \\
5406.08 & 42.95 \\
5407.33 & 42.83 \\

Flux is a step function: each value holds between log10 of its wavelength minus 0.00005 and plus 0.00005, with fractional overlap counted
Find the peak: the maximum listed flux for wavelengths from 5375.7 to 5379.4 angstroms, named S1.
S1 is 46.15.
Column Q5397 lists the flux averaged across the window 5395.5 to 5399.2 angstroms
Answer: 43.8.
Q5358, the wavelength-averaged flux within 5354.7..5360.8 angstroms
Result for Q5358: 44.2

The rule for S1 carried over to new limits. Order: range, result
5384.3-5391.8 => 46.03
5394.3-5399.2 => 43.87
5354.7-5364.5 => 44.33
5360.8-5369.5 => 43.18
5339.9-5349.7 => 43.43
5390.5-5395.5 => 44.08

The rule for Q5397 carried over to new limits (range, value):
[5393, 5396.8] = 43.6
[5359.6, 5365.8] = 42.6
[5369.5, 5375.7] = 45.2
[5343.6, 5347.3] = 41.9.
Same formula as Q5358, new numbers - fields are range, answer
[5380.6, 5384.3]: 46.3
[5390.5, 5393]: 44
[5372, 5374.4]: 45.6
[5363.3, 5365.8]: 41.7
